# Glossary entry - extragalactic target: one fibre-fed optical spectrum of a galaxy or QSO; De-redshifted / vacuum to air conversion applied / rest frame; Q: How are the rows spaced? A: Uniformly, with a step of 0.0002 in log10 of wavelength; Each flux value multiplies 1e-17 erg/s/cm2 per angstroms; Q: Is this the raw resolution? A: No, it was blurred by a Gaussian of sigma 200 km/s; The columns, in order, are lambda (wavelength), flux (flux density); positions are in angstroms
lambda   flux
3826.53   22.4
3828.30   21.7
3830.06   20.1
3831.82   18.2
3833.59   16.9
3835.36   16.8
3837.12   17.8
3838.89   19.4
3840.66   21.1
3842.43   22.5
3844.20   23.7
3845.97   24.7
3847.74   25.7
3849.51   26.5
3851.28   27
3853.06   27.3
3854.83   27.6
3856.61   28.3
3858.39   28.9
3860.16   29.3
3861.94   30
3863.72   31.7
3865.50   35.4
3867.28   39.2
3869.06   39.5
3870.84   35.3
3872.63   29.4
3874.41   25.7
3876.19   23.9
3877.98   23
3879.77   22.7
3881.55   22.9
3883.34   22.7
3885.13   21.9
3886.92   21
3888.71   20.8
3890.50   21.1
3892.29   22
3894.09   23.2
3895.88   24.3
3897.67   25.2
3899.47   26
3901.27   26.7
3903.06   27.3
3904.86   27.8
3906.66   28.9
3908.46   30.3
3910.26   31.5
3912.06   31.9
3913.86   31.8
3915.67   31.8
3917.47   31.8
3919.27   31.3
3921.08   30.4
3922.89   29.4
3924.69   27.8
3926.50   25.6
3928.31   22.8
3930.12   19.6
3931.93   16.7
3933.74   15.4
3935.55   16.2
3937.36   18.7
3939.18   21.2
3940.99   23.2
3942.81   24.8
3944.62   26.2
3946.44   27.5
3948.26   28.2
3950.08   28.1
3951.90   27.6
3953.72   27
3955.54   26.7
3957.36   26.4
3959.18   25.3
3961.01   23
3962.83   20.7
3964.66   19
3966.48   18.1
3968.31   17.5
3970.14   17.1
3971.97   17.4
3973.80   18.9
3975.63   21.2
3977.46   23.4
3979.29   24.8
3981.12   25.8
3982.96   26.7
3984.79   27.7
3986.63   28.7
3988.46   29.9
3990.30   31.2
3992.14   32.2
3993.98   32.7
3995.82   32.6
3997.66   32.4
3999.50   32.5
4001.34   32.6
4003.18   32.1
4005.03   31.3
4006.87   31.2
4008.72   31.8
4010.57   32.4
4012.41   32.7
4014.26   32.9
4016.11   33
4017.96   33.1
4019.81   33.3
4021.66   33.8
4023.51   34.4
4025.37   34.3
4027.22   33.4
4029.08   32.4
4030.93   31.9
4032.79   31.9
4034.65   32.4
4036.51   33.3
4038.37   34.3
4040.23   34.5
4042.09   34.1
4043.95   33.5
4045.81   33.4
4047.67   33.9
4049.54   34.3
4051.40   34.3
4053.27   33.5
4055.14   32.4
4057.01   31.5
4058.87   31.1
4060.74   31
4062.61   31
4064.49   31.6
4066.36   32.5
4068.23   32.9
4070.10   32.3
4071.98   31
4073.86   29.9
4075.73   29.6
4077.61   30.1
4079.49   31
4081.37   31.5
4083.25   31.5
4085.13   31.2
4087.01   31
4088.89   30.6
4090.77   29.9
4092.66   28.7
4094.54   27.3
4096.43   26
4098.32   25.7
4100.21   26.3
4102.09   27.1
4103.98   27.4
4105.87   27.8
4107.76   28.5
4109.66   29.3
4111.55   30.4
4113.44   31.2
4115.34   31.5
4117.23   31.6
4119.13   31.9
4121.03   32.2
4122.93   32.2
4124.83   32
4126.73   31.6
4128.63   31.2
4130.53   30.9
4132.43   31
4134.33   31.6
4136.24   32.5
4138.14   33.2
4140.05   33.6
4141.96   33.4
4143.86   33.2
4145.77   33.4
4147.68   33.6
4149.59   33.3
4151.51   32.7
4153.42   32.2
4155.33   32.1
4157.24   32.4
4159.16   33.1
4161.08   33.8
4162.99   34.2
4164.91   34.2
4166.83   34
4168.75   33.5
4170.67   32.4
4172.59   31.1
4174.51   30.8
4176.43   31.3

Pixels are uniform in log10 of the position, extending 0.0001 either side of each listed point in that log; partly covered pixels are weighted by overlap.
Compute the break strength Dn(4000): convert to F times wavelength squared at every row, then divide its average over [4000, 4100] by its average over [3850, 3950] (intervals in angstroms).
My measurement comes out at 1.29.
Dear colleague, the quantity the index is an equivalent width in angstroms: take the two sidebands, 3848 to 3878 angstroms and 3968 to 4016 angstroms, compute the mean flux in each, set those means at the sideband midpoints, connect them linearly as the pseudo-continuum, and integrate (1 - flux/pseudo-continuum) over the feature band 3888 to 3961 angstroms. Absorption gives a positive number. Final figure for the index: 8.8 angstroms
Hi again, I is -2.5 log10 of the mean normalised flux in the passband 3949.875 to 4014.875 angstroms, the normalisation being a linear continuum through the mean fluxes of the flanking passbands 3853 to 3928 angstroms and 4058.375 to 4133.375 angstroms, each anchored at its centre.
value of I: 0.08 mag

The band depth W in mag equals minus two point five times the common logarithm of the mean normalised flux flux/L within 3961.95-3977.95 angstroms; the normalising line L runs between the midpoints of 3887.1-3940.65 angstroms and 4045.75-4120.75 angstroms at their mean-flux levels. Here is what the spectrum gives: 0.38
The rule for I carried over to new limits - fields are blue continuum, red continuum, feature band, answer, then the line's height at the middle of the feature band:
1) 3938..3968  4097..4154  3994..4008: -0.22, 26.2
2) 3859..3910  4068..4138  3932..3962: 0.17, 28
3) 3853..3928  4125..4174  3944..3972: 0.23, 29.1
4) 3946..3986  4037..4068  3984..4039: -0.14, 28.5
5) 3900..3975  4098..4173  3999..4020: -0.19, 27.3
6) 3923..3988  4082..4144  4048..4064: -0.17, 27.8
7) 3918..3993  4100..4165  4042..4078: -0.13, 28.6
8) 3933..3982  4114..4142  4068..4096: -0.04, 29.4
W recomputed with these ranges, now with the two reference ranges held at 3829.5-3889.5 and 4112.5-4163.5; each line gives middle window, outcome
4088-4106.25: 0.14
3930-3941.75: 0.42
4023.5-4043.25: -0.12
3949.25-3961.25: 0.06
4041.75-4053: -0.13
